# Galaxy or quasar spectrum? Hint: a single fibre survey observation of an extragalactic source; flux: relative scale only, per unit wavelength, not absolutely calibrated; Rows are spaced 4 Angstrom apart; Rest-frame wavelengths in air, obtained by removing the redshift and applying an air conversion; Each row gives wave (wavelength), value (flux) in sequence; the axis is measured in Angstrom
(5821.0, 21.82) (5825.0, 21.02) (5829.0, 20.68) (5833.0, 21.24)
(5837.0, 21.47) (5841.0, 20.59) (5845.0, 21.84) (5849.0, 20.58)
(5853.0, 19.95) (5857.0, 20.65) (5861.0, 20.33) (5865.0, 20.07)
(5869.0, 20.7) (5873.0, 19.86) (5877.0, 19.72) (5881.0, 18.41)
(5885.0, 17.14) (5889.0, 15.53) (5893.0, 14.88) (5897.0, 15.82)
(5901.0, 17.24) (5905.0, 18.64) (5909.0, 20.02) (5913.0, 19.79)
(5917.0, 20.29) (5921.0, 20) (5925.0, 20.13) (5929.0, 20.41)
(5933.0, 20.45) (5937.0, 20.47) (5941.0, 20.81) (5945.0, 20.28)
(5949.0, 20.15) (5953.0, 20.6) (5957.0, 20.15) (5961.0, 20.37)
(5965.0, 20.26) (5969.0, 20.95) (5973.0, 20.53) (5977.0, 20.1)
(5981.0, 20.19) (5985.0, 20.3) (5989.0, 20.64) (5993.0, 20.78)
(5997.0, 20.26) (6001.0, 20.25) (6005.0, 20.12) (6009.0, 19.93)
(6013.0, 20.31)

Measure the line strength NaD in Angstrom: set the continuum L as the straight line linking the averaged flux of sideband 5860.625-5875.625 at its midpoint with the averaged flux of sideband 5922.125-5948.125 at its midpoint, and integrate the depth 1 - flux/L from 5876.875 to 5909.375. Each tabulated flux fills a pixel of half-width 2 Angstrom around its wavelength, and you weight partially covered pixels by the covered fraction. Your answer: 4.9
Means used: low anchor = 20.2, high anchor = 20.4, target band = 17.2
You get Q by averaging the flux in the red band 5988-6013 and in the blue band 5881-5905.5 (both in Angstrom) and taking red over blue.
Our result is 1.23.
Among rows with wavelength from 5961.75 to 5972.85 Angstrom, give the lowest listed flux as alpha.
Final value 20.26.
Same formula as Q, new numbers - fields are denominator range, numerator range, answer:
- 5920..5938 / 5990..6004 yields 1.01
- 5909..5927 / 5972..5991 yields 1.01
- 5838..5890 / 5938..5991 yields 1.03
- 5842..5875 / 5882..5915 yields 0.85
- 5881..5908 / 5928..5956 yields 1.22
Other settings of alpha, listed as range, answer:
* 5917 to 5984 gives 20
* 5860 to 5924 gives 14.88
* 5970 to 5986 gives 20.1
